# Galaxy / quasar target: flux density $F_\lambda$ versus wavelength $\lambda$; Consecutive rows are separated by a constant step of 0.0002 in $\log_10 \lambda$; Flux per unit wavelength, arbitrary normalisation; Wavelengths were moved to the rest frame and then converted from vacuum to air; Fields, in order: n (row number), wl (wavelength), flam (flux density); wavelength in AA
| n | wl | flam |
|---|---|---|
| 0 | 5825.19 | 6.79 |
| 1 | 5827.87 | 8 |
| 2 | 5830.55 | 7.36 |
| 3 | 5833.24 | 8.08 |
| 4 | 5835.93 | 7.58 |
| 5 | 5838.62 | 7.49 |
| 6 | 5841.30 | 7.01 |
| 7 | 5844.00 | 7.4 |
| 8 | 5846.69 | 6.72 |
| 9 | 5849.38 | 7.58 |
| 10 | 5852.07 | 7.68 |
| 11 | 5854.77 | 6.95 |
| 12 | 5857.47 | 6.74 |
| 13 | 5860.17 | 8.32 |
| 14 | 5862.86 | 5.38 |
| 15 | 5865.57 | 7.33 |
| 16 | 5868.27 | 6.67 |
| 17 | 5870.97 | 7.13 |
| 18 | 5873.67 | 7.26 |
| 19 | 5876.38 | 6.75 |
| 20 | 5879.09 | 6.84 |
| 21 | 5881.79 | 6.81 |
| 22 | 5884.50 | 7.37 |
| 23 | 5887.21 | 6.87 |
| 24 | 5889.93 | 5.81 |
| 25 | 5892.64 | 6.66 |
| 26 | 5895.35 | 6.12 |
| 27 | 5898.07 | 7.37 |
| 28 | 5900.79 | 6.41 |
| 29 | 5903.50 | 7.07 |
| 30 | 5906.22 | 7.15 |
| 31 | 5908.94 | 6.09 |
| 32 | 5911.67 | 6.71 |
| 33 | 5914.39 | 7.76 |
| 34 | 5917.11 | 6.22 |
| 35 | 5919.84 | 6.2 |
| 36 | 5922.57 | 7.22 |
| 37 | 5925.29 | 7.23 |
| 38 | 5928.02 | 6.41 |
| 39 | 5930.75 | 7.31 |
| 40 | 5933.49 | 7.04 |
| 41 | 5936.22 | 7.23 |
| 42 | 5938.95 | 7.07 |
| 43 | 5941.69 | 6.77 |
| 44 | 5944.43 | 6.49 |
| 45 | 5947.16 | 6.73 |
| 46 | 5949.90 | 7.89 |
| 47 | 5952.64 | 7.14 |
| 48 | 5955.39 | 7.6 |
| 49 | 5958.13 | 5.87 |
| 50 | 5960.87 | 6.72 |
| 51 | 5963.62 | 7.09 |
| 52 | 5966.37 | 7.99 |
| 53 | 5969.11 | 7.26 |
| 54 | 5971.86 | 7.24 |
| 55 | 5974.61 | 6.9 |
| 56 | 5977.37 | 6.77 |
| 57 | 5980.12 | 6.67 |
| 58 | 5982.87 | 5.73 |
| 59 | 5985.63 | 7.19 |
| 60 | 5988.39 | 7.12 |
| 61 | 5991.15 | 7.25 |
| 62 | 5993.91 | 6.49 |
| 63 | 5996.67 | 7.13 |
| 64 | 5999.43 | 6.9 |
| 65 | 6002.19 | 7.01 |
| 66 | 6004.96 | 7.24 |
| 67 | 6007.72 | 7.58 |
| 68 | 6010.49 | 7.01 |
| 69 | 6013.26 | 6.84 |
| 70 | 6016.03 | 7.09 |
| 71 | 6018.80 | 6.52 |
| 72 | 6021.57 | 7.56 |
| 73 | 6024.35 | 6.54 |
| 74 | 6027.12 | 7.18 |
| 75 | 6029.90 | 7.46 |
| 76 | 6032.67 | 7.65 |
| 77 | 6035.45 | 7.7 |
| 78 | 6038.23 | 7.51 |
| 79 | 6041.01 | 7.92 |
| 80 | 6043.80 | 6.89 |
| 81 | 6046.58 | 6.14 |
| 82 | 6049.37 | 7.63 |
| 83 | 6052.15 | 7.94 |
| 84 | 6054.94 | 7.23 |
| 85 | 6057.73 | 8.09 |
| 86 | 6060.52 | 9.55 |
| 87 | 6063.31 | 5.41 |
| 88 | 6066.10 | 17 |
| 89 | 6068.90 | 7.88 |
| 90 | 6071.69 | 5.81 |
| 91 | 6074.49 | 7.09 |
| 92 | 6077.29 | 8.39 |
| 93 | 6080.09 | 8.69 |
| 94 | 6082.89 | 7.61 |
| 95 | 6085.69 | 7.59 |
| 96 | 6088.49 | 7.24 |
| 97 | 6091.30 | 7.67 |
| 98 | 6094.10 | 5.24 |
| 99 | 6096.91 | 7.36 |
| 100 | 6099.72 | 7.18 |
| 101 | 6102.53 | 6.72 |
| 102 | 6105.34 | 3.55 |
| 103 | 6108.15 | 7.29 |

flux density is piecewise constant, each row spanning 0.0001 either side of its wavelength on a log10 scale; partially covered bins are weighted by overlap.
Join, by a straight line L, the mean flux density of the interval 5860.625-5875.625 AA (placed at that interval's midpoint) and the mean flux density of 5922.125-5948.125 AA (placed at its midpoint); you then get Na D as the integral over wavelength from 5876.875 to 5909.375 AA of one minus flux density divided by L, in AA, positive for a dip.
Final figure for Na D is 0.7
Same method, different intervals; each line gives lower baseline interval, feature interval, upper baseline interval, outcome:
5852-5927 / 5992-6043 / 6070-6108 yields -2.0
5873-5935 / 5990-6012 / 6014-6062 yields 0.6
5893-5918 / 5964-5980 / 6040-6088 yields 0.3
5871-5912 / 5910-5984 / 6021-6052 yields 0.4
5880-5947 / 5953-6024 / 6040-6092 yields 3.9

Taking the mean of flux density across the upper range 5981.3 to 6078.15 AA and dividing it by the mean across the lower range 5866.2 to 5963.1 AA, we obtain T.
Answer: 1.09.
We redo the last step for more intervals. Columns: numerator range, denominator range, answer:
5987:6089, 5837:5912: 1.09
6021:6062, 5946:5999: 1.08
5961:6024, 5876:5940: 1.03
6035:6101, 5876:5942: 1.14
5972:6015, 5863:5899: 1.02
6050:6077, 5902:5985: 1.22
